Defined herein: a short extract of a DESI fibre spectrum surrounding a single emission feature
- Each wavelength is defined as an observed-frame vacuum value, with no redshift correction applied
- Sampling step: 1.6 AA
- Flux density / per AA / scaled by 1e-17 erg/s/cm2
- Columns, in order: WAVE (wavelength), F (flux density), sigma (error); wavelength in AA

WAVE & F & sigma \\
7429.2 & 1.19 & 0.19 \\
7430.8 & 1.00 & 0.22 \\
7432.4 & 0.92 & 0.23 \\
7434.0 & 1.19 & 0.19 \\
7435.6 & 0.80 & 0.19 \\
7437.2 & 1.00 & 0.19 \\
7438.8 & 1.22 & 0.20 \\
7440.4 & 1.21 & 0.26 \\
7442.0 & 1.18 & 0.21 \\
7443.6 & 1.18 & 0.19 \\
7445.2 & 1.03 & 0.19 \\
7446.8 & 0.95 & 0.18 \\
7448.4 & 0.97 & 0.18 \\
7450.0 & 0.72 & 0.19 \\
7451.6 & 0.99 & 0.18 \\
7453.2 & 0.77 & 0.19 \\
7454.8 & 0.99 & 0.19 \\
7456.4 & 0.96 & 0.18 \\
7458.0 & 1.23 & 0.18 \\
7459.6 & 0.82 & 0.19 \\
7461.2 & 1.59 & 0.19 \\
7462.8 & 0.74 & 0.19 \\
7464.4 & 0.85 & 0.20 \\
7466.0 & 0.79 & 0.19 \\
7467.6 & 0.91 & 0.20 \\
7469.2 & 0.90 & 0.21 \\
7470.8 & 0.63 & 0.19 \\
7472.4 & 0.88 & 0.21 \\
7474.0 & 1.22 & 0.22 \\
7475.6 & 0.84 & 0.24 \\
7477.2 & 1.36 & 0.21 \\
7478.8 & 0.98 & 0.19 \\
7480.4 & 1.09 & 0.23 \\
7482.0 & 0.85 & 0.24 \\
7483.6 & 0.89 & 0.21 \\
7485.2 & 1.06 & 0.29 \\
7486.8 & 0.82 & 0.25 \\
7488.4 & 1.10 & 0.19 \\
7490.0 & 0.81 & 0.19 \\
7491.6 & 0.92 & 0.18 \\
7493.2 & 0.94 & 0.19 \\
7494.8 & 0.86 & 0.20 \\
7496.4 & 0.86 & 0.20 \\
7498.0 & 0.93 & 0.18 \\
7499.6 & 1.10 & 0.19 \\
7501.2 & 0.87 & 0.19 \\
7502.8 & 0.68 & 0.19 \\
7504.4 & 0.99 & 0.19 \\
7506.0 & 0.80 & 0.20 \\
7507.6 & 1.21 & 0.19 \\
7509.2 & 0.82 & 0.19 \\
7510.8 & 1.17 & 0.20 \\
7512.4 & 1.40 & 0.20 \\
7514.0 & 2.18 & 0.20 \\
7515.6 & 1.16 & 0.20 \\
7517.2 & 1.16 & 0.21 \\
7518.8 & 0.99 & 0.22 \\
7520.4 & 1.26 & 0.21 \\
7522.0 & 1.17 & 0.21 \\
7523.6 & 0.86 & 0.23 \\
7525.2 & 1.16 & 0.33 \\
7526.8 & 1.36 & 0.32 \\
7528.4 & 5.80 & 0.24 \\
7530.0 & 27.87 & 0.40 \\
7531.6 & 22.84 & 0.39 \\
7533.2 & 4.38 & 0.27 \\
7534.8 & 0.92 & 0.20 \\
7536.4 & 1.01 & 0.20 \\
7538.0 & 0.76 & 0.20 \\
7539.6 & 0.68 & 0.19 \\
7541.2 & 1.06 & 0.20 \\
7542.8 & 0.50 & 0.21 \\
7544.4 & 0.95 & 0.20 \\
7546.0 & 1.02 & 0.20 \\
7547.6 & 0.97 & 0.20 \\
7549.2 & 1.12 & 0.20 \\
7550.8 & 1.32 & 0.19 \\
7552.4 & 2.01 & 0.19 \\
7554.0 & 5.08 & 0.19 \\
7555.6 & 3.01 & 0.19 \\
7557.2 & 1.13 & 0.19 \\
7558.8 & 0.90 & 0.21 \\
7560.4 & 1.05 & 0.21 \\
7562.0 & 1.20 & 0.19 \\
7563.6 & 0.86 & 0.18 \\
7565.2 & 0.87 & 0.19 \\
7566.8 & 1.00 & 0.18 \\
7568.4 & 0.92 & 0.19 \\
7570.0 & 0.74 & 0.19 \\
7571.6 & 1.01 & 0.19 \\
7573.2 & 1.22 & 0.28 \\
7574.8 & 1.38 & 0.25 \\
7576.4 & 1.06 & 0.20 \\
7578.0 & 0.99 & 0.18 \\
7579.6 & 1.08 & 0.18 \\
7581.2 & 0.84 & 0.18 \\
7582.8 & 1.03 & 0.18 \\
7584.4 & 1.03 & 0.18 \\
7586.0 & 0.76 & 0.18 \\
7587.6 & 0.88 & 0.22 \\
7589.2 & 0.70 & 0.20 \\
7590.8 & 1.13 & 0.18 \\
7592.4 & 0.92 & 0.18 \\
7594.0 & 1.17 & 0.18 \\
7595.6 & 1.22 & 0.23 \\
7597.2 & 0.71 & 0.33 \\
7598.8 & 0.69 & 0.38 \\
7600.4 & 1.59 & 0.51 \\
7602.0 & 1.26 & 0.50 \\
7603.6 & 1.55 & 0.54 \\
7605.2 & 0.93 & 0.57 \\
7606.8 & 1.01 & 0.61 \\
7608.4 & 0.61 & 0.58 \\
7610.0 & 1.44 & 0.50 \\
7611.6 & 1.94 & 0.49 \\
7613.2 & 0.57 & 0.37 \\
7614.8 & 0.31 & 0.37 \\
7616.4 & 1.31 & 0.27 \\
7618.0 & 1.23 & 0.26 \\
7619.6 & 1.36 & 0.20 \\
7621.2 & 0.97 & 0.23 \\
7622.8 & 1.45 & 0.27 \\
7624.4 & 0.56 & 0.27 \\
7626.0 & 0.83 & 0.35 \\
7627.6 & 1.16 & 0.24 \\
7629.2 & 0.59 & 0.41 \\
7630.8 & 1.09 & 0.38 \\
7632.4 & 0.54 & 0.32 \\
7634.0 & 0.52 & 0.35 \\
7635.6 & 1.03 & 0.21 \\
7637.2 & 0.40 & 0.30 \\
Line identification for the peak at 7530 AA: H-alpha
